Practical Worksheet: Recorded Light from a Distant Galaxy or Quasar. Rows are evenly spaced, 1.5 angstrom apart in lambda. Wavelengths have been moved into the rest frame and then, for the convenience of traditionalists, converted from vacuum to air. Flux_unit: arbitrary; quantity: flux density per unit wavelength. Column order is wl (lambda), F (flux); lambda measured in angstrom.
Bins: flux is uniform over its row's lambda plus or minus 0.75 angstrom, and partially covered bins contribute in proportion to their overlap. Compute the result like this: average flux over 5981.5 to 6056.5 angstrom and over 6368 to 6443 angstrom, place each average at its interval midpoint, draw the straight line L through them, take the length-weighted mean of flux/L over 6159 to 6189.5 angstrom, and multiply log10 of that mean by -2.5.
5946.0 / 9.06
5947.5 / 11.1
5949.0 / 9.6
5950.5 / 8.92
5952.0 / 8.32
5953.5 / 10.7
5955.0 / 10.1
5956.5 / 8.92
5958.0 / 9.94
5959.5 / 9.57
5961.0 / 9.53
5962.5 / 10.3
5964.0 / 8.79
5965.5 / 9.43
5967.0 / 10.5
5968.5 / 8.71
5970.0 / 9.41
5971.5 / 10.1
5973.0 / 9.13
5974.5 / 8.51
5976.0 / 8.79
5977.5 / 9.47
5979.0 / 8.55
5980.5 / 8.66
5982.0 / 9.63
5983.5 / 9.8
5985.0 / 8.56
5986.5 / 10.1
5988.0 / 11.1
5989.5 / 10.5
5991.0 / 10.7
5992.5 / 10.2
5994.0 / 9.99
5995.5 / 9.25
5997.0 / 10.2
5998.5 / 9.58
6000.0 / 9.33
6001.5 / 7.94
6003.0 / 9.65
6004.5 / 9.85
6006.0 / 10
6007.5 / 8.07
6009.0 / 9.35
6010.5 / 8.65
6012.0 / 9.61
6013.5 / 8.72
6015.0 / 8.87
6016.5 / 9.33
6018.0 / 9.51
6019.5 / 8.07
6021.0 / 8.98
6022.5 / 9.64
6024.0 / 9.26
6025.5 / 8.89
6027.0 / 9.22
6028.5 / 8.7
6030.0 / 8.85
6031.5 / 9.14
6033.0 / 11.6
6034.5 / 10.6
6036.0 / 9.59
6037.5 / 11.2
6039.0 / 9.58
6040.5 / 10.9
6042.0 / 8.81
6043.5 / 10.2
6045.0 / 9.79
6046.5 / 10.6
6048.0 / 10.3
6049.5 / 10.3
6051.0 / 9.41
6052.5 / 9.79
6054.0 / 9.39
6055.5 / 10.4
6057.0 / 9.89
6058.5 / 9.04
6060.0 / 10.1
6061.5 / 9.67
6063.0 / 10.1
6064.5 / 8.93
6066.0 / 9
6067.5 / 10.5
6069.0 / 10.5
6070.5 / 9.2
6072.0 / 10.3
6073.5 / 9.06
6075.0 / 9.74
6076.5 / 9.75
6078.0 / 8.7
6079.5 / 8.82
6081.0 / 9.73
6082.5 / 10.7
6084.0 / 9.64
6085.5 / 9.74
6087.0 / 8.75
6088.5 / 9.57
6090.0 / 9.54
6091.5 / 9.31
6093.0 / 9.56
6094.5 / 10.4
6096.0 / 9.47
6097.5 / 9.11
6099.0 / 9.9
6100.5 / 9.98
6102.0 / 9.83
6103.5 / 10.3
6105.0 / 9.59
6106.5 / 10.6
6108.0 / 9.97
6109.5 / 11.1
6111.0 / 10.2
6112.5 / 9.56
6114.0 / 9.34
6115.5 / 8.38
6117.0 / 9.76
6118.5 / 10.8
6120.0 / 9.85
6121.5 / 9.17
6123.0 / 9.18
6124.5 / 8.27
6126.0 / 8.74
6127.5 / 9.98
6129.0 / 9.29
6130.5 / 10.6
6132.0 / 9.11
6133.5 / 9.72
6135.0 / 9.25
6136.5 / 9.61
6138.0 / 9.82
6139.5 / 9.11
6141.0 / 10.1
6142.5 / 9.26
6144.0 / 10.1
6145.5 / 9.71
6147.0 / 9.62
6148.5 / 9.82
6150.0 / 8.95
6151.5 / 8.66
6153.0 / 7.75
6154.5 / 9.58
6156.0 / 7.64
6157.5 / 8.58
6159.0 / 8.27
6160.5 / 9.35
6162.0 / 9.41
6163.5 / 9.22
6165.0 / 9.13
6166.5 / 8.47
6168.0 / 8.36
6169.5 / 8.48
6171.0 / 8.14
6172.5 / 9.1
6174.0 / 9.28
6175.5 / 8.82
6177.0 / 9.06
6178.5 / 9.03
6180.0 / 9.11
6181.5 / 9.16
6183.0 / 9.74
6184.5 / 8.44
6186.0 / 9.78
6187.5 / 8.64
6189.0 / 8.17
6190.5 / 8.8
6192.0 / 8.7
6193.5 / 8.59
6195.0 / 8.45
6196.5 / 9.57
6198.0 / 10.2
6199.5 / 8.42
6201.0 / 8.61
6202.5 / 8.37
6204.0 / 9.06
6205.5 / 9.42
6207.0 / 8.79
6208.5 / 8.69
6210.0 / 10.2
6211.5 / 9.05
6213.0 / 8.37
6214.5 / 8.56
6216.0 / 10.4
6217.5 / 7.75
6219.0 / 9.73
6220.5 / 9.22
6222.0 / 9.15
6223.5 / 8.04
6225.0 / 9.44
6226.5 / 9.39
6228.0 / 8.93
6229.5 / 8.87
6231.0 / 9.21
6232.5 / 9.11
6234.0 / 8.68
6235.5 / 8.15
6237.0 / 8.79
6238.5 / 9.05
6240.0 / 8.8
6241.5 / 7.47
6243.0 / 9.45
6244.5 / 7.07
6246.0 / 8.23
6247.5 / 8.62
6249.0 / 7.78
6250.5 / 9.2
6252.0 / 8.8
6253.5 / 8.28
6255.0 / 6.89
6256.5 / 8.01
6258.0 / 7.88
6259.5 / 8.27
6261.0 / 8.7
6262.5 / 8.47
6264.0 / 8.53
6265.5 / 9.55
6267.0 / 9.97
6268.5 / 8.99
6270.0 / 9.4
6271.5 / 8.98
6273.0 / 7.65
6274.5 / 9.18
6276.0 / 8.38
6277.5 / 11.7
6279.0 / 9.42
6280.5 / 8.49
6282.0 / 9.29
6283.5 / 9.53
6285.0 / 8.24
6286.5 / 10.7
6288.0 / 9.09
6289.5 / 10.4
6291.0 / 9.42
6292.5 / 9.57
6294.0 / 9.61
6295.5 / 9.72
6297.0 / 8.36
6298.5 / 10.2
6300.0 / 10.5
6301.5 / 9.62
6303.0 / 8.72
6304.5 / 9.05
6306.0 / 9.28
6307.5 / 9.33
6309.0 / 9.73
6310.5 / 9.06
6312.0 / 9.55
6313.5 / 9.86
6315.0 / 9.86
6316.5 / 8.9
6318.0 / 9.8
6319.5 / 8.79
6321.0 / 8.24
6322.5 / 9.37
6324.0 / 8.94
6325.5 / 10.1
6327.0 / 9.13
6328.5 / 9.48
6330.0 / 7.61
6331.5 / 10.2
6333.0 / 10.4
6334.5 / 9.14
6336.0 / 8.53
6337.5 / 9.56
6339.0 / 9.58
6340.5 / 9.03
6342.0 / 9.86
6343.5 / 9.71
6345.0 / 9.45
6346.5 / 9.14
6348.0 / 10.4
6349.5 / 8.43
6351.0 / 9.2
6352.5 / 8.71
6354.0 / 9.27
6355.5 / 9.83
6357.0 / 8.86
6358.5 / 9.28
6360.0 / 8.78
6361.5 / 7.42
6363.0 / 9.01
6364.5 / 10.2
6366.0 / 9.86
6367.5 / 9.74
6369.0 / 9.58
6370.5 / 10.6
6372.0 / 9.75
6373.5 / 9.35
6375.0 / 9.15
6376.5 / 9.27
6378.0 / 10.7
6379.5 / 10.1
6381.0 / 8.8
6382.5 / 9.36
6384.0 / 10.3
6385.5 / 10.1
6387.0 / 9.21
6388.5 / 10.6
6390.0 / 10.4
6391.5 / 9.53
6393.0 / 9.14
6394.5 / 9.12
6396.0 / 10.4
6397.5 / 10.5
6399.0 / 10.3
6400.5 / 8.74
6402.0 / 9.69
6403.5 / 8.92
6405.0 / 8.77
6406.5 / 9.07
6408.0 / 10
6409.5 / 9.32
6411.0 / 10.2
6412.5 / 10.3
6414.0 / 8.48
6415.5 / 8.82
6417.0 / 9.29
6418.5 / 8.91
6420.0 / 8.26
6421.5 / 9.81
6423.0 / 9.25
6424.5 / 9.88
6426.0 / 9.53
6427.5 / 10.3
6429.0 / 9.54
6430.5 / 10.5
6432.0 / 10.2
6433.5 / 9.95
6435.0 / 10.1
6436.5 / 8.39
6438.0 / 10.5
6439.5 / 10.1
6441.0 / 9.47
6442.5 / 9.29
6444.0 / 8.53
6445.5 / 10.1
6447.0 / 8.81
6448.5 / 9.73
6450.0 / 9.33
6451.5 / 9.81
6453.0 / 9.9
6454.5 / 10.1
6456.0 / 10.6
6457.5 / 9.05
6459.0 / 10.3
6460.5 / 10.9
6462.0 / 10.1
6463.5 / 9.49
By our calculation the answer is 0.082 mag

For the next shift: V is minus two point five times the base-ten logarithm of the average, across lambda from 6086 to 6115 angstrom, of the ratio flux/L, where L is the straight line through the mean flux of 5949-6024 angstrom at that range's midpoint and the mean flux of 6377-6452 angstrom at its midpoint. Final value -0.04 mag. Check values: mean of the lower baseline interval 9.42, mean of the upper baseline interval 9.61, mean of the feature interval 9.78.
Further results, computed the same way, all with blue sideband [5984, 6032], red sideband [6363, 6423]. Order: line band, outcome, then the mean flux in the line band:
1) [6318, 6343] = 0.03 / 9.27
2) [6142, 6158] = 0.05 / 9.07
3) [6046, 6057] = -0.07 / 10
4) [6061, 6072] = -0.04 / 9.74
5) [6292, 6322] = 0.02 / 9.39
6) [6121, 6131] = 0.02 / 9.29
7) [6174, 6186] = 0.04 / 9.11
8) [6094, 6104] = -0.05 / 9.83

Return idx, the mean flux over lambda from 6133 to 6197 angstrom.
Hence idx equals 9.03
